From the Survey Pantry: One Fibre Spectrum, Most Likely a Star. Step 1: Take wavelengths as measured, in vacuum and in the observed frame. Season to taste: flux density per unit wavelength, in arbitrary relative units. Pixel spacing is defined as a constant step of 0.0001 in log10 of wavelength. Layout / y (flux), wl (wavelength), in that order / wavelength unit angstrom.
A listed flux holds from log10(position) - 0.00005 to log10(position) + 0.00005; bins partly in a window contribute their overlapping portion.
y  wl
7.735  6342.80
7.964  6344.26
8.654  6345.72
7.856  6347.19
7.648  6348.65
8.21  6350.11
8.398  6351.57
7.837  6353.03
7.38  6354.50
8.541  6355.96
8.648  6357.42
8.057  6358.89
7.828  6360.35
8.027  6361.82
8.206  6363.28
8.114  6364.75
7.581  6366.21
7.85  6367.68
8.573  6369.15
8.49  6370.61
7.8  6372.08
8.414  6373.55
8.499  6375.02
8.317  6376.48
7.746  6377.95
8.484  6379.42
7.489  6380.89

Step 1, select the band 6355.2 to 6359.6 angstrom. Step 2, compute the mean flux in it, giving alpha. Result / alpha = 8.41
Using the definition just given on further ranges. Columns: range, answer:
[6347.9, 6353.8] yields 8.02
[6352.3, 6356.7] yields 7.92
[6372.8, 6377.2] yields 8.41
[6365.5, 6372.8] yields 8.06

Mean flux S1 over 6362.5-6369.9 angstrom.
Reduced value 8.07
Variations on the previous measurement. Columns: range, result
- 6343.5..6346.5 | 8.28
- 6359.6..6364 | 8.03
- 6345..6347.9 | 8.23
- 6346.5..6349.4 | 7.76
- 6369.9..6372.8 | 8.14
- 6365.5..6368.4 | 7.71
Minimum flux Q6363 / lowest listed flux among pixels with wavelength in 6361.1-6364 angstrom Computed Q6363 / 8.027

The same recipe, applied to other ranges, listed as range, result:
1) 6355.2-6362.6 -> 7.828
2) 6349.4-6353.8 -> 7.837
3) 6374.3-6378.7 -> 7.746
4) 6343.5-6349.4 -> 7.648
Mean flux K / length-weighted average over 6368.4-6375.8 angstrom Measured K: 8.36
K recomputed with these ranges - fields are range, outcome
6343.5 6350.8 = 8.06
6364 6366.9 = 7.86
